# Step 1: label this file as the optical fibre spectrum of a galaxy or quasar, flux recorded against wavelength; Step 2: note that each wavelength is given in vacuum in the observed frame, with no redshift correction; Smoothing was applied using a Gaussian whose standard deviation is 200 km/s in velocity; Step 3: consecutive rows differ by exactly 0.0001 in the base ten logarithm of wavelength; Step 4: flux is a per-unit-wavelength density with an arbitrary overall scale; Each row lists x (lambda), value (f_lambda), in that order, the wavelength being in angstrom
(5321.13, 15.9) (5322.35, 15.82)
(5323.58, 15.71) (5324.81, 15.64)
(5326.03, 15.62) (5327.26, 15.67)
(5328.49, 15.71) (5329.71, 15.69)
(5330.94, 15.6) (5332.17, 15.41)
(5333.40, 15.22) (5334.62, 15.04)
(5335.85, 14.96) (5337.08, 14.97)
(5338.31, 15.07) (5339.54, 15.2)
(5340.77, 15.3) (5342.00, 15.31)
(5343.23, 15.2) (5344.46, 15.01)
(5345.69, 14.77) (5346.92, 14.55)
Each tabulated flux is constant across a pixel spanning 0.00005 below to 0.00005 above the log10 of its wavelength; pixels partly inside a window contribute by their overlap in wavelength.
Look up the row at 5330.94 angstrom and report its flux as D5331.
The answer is 15.6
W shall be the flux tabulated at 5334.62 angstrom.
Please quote 15.04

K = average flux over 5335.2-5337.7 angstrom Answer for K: 14.9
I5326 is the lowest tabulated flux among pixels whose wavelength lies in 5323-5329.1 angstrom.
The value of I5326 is 15.62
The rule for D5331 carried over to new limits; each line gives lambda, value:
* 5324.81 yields 15.64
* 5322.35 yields 15.82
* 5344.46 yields 15.01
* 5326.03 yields 15.62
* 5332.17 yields 15.41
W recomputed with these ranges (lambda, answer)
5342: 15.31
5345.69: 14.77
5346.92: 14.55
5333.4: 15.22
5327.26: 15.67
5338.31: 15.07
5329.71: 15.69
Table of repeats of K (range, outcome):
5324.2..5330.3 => 15.7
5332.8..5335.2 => 15.2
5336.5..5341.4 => 15.1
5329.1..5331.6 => 15.6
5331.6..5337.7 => 15.1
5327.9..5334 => 15.5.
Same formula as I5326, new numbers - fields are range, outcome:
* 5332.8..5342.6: 14.96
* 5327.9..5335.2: 15.04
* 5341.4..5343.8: 15.2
